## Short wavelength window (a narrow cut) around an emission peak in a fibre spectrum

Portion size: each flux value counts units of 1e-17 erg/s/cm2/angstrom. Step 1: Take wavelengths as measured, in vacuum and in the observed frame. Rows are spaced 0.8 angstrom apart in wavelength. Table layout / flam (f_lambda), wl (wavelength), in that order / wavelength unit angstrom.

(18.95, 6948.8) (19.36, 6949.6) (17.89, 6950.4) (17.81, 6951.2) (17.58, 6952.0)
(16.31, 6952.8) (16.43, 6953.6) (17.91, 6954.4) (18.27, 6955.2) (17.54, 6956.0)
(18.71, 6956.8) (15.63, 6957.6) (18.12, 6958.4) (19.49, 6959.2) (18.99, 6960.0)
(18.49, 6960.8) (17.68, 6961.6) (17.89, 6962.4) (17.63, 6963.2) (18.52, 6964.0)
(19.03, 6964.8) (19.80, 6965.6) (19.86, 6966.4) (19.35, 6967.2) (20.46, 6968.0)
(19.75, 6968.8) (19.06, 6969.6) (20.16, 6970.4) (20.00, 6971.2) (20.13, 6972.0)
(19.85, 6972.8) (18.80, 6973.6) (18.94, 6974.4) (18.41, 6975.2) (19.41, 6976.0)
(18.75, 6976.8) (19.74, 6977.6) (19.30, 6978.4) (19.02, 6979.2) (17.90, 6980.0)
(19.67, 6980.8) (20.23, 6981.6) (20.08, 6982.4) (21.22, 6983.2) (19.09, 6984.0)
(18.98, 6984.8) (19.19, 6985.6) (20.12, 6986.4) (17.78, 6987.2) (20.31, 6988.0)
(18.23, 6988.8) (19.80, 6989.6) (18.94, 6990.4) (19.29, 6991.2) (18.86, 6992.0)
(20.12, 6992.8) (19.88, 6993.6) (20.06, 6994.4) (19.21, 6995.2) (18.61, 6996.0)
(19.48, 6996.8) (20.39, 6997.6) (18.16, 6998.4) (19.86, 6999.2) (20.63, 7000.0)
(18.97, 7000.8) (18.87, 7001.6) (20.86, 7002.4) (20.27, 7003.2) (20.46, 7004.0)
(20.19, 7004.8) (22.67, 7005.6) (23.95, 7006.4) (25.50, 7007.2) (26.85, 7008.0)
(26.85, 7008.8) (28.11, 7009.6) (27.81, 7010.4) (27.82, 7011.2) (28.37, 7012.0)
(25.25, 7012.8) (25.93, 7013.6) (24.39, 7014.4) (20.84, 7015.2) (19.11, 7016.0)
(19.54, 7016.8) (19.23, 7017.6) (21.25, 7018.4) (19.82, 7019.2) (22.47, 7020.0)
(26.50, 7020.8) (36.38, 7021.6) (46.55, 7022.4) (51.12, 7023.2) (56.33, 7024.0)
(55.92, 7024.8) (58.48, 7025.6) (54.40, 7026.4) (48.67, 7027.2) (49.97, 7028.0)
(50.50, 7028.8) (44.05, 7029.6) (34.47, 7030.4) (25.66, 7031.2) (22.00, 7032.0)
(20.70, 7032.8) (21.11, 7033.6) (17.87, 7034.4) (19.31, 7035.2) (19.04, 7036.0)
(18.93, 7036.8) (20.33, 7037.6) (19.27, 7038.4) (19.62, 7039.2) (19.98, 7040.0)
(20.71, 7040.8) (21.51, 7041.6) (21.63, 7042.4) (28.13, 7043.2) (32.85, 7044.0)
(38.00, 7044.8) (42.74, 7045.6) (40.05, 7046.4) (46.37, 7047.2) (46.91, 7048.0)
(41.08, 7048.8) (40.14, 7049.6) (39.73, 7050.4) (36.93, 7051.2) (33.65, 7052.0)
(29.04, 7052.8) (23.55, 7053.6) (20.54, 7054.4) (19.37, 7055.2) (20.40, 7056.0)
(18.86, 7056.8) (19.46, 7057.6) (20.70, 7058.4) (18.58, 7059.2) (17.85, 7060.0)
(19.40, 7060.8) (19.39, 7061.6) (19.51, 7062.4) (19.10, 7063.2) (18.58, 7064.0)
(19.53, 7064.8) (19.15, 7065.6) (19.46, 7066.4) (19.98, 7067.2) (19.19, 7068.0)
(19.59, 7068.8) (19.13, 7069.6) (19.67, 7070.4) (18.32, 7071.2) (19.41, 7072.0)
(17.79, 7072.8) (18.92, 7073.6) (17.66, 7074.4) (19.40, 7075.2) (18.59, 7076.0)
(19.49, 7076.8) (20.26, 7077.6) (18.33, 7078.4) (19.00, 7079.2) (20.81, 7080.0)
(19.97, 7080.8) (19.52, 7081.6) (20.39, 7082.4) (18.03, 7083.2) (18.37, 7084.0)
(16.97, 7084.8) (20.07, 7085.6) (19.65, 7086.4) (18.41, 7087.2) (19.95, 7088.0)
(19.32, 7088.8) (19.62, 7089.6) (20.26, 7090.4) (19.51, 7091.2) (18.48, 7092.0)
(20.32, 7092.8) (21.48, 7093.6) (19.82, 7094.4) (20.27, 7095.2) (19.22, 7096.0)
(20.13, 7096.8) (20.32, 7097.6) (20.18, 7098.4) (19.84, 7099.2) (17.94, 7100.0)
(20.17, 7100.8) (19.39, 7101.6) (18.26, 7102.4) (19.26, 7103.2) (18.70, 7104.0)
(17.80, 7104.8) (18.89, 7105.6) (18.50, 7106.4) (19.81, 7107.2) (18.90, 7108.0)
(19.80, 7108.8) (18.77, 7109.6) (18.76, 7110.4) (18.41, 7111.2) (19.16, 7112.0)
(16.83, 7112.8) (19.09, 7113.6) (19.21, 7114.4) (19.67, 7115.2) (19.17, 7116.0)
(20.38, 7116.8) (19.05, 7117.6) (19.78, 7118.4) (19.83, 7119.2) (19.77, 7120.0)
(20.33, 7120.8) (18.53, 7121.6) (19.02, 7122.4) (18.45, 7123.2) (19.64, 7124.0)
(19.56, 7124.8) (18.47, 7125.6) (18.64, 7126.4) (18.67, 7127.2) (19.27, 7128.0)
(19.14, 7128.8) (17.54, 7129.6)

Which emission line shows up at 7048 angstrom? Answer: [N II]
